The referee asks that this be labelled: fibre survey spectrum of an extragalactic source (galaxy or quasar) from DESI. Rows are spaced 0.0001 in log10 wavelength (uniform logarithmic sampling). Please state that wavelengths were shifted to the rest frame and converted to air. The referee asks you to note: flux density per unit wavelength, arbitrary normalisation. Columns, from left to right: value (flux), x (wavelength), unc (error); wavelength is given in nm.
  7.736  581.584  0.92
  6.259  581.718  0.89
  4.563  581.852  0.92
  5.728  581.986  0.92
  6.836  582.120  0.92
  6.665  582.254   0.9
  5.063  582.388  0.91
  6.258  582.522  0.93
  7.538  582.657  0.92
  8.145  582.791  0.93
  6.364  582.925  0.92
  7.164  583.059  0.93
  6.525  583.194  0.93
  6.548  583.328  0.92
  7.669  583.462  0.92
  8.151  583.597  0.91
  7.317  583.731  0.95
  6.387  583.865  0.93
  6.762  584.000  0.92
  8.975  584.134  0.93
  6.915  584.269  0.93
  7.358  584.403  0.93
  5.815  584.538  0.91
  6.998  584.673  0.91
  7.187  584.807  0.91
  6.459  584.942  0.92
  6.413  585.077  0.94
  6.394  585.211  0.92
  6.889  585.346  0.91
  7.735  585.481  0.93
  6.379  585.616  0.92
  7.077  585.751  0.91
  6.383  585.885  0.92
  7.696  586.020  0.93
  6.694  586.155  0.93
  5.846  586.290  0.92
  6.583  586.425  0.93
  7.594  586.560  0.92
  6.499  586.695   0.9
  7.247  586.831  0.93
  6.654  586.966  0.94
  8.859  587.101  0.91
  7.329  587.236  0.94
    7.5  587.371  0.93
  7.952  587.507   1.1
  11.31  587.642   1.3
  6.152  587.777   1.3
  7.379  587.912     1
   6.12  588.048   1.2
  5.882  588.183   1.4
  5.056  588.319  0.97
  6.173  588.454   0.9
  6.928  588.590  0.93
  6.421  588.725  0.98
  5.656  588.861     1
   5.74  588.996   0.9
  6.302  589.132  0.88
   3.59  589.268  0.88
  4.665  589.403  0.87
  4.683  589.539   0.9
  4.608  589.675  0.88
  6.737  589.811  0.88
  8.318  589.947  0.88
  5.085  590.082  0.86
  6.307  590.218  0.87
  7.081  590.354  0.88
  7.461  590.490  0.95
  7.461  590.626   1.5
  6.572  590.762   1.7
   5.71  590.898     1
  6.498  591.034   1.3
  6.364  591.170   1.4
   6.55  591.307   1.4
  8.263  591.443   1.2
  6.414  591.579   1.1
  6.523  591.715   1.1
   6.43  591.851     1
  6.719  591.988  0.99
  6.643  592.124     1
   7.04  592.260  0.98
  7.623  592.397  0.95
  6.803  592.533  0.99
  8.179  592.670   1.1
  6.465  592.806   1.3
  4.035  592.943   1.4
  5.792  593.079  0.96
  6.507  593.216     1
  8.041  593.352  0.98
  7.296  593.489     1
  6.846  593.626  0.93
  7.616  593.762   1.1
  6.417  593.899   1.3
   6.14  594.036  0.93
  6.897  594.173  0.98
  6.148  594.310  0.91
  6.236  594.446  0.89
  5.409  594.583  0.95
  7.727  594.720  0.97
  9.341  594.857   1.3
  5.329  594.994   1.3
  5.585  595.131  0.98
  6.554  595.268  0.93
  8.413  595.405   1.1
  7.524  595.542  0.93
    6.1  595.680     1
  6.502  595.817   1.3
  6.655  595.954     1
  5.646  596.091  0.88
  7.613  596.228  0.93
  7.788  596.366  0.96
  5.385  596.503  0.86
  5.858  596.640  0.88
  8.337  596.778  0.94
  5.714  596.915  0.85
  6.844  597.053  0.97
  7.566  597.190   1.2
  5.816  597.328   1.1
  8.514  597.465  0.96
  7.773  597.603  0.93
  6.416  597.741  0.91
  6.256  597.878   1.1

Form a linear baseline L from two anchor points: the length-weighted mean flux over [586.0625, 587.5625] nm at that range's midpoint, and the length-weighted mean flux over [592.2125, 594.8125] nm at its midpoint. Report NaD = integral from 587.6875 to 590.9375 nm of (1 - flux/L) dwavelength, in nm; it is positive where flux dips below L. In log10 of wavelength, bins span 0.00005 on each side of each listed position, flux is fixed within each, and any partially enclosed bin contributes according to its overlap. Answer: 0.40 nm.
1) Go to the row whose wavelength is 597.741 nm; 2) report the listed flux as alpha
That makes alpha 6.416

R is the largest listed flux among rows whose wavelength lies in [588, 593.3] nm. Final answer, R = 8.318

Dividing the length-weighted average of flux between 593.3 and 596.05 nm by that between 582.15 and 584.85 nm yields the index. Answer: 1.0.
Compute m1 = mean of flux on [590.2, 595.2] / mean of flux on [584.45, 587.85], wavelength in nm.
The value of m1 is 0.95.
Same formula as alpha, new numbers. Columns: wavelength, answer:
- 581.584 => 7.736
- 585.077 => 6.413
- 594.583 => 5.409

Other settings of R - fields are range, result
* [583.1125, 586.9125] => 8.975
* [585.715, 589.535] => 11.31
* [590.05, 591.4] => 7.461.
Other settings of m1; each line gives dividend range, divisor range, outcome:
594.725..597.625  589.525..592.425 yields 1.04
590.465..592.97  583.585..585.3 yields 0.97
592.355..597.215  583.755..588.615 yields 0.96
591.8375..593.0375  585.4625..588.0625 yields 0.92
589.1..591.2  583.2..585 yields 0.86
